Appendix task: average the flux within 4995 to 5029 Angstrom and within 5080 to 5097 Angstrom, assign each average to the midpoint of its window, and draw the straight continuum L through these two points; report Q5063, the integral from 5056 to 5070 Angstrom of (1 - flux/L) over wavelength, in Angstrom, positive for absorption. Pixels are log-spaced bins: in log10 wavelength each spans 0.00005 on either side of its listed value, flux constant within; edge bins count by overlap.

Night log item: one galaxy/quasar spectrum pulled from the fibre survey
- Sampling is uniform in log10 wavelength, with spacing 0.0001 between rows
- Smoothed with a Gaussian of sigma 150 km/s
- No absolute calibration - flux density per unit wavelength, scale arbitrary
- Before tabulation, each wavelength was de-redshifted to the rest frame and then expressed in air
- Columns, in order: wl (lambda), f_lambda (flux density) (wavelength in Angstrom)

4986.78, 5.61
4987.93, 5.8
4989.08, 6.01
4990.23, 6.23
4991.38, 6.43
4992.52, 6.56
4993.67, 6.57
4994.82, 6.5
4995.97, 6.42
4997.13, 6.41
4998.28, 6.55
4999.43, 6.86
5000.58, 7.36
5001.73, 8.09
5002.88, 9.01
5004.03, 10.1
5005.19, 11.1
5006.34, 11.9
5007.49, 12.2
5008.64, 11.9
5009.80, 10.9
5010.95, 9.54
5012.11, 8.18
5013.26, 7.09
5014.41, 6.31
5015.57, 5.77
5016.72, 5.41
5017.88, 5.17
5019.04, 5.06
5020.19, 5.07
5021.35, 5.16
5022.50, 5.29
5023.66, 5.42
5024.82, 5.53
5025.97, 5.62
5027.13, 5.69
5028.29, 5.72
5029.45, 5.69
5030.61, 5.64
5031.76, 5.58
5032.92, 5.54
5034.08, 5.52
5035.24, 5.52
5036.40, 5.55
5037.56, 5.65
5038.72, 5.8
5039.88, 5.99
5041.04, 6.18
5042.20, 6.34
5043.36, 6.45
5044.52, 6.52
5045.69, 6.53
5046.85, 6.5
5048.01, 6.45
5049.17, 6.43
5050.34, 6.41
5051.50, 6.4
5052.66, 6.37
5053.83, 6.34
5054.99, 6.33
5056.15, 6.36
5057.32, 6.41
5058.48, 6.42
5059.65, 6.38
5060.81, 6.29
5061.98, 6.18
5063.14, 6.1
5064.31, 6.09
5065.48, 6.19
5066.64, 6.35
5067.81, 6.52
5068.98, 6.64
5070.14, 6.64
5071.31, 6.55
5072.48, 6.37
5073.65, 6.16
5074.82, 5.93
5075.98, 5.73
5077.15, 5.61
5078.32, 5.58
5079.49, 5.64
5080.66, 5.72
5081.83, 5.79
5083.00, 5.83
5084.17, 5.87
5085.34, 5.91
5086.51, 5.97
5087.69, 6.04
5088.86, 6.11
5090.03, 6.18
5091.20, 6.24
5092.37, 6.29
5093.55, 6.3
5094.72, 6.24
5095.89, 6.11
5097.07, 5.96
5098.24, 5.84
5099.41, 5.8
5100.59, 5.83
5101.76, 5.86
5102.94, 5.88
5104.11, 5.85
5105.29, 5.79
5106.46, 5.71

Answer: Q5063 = 0.32 Angstrom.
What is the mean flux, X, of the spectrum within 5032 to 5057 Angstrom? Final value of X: 6.15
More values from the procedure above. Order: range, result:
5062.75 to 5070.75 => 6.37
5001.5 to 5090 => 6.54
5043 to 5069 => 6.37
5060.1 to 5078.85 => 6.19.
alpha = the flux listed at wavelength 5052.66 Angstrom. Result 6.37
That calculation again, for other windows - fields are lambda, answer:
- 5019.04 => 5.06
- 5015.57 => 5.77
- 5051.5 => 6.4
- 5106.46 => 5.71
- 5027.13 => 5.69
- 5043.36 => 6.45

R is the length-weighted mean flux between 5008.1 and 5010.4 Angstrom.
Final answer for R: 11.4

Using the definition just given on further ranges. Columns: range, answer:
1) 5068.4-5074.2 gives 6.47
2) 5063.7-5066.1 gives 6.14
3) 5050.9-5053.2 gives 6.4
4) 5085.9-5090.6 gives 6.07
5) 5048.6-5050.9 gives 6.4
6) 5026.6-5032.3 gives 5.67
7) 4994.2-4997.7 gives 6.43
